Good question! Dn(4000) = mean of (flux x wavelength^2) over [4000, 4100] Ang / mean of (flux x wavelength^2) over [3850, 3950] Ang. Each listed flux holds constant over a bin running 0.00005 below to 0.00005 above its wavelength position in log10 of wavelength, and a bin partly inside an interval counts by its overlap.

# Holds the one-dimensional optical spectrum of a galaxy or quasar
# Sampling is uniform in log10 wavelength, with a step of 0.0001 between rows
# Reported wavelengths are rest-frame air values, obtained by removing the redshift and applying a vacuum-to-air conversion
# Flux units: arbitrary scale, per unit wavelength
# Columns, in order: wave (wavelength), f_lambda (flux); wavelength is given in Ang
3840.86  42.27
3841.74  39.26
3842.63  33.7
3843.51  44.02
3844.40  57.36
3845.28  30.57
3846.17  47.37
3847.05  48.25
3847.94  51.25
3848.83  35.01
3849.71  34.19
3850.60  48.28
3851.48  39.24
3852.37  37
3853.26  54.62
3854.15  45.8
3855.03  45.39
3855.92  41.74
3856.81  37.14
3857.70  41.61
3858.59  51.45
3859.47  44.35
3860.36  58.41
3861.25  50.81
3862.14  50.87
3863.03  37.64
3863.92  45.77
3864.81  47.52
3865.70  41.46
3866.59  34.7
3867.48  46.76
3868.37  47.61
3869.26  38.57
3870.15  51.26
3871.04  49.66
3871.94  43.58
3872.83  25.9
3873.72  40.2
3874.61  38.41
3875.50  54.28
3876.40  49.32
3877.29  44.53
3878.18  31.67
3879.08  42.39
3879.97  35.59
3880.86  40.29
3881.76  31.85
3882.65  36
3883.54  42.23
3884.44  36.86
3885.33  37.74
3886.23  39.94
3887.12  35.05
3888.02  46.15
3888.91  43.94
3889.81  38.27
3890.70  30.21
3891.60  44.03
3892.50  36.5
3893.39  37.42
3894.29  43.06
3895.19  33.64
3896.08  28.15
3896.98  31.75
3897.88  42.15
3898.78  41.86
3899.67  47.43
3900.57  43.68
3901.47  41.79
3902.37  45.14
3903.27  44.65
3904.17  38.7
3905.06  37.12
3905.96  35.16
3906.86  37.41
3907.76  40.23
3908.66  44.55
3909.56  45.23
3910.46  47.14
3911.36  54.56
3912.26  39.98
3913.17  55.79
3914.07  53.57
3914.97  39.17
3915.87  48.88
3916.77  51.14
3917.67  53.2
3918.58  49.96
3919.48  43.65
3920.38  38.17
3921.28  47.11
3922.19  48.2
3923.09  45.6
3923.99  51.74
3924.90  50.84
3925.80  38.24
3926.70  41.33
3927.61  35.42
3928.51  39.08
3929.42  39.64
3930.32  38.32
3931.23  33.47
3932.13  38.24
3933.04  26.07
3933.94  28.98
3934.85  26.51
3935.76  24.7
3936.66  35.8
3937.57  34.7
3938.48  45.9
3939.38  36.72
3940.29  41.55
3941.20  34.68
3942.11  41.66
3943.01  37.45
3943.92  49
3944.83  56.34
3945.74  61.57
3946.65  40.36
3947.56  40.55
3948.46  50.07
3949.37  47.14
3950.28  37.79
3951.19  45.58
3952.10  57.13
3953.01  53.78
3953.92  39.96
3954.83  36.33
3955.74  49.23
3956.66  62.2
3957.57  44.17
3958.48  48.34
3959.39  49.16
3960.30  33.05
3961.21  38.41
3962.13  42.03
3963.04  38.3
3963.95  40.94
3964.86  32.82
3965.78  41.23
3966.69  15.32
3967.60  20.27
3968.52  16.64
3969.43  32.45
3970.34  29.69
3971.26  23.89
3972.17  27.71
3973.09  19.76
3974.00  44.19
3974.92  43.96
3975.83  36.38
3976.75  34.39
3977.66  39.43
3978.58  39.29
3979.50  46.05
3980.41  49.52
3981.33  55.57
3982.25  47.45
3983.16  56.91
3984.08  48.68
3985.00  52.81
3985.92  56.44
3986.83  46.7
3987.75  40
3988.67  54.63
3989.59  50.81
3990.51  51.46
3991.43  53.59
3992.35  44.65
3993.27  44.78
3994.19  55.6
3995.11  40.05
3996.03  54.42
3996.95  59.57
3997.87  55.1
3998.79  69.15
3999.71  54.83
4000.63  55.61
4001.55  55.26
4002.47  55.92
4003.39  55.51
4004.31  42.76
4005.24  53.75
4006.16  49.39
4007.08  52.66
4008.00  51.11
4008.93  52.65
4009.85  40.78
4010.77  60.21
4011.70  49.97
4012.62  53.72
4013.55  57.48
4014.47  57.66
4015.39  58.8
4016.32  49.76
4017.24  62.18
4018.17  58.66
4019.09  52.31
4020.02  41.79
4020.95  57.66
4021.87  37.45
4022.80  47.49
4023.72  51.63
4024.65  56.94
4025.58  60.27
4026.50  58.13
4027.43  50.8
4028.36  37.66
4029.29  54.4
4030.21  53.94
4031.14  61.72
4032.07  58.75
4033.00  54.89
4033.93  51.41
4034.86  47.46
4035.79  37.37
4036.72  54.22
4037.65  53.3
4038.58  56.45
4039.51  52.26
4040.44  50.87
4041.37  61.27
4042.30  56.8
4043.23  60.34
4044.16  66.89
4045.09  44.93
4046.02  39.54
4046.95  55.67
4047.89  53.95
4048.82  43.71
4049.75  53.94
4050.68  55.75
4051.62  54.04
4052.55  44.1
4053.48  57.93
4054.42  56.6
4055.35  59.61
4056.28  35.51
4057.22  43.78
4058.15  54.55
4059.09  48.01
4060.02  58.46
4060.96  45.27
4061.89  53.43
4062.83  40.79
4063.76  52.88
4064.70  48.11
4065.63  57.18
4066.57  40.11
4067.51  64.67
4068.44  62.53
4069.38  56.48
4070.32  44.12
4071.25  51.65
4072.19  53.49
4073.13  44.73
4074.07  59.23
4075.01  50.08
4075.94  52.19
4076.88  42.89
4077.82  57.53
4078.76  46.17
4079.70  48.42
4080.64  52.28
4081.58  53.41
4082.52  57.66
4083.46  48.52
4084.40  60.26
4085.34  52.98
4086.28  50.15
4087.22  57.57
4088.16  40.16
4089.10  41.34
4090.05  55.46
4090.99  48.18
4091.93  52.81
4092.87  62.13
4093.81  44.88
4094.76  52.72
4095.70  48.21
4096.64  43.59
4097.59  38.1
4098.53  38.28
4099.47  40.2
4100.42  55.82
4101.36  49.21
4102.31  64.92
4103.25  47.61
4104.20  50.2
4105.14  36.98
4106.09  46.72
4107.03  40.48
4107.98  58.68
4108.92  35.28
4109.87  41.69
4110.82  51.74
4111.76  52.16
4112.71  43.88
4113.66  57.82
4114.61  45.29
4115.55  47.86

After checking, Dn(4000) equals 1.32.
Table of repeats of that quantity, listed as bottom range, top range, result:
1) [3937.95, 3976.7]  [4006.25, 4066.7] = 1.36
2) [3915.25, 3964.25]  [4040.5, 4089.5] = 1.29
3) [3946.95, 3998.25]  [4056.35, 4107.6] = 1.22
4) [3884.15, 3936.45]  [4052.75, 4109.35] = 1.33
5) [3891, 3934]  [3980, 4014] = 1.29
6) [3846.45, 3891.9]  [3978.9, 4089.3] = 1.33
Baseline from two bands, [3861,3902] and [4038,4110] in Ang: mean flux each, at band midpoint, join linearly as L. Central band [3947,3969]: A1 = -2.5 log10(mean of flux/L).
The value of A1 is 0.10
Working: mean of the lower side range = 40.8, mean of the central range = 40.8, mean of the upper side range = 50.7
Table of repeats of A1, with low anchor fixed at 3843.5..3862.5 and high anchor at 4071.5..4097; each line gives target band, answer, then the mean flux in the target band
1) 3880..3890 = 0.185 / 38.8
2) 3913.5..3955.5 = 0.113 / 42.6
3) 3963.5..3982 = 0.361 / 34.6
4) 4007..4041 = -0.065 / 52.6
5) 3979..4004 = -0.075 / 52.2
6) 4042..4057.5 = -0.039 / 52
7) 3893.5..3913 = 0.130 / 41.2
